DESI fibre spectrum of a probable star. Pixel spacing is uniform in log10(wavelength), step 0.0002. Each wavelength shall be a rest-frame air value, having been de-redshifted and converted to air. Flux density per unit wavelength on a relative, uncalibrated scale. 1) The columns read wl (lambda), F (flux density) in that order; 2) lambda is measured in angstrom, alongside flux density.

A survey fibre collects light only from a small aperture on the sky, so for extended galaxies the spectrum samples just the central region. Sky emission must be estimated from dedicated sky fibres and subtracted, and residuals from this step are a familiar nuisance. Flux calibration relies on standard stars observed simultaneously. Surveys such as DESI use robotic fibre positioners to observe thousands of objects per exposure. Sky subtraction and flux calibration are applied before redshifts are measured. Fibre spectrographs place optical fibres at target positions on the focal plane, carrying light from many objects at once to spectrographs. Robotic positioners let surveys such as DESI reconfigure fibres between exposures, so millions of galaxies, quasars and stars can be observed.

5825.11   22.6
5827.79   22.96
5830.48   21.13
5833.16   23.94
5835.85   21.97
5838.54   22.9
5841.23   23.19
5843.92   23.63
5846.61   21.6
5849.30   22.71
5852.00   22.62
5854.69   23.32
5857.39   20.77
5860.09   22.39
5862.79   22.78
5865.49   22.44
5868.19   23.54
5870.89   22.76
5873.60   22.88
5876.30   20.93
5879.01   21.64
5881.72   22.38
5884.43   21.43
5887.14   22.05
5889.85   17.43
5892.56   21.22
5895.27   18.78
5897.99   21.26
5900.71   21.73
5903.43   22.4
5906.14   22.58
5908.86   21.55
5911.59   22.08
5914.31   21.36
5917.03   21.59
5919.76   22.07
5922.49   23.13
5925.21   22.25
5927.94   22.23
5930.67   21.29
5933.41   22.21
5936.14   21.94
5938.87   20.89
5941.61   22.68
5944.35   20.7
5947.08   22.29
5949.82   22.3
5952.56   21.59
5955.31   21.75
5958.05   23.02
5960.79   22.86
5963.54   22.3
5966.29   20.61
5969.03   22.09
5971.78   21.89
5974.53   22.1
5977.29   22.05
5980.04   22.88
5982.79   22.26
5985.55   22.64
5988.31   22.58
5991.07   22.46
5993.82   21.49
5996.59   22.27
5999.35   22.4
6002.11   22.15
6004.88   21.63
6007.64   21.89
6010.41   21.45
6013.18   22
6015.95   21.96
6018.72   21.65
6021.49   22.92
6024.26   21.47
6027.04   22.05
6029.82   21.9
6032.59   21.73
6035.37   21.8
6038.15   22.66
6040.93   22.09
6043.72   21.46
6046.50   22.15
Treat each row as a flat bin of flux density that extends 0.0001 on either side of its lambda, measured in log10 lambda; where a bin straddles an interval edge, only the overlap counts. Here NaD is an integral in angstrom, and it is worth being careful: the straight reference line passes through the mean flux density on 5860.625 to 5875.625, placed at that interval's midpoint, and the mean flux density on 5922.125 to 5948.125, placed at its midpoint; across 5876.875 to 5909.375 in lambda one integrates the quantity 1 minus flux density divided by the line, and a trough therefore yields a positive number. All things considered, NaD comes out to 1.8 angstrom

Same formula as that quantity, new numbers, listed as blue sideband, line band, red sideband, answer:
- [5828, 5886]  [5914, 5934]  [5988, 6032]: 0.2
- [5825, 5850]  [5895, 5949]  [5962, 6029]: 1.3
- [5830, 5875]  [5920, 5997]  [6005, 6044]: 0.4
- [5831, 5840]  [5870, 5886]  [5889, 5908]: -0.4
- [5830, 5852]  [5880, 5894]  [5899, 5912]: 0.8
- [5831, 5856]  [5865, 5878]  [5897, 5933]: 0.0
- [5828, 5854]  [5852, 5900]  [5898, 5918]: 1.2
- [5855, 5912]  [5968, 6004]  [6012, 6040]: -0.5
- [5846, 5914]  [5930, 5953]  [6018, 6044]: 0.1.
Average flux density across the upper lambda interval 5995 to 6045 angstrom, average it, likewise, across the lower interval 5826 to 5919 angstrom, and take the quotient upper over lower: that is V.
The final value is 1.0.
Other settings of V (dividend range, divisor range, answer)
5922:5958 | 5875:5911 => 1.04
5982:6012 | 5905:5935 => 1.00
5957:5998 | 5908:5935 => 1.01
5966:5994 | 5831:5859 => 0.98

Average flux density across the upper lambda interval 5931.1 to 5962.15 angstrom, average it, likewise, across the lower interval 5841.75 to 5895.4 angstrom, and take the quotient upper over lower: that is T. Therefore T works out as 1.0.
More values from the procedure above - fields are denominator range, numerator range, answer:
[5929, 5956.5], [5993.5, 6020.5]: 1.01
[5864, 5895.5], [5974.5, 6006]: 1.03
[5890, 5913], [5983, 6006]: 1.05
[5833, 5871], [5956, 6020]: 0.98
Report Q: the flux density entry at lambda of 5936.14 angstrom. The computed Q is 21.94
